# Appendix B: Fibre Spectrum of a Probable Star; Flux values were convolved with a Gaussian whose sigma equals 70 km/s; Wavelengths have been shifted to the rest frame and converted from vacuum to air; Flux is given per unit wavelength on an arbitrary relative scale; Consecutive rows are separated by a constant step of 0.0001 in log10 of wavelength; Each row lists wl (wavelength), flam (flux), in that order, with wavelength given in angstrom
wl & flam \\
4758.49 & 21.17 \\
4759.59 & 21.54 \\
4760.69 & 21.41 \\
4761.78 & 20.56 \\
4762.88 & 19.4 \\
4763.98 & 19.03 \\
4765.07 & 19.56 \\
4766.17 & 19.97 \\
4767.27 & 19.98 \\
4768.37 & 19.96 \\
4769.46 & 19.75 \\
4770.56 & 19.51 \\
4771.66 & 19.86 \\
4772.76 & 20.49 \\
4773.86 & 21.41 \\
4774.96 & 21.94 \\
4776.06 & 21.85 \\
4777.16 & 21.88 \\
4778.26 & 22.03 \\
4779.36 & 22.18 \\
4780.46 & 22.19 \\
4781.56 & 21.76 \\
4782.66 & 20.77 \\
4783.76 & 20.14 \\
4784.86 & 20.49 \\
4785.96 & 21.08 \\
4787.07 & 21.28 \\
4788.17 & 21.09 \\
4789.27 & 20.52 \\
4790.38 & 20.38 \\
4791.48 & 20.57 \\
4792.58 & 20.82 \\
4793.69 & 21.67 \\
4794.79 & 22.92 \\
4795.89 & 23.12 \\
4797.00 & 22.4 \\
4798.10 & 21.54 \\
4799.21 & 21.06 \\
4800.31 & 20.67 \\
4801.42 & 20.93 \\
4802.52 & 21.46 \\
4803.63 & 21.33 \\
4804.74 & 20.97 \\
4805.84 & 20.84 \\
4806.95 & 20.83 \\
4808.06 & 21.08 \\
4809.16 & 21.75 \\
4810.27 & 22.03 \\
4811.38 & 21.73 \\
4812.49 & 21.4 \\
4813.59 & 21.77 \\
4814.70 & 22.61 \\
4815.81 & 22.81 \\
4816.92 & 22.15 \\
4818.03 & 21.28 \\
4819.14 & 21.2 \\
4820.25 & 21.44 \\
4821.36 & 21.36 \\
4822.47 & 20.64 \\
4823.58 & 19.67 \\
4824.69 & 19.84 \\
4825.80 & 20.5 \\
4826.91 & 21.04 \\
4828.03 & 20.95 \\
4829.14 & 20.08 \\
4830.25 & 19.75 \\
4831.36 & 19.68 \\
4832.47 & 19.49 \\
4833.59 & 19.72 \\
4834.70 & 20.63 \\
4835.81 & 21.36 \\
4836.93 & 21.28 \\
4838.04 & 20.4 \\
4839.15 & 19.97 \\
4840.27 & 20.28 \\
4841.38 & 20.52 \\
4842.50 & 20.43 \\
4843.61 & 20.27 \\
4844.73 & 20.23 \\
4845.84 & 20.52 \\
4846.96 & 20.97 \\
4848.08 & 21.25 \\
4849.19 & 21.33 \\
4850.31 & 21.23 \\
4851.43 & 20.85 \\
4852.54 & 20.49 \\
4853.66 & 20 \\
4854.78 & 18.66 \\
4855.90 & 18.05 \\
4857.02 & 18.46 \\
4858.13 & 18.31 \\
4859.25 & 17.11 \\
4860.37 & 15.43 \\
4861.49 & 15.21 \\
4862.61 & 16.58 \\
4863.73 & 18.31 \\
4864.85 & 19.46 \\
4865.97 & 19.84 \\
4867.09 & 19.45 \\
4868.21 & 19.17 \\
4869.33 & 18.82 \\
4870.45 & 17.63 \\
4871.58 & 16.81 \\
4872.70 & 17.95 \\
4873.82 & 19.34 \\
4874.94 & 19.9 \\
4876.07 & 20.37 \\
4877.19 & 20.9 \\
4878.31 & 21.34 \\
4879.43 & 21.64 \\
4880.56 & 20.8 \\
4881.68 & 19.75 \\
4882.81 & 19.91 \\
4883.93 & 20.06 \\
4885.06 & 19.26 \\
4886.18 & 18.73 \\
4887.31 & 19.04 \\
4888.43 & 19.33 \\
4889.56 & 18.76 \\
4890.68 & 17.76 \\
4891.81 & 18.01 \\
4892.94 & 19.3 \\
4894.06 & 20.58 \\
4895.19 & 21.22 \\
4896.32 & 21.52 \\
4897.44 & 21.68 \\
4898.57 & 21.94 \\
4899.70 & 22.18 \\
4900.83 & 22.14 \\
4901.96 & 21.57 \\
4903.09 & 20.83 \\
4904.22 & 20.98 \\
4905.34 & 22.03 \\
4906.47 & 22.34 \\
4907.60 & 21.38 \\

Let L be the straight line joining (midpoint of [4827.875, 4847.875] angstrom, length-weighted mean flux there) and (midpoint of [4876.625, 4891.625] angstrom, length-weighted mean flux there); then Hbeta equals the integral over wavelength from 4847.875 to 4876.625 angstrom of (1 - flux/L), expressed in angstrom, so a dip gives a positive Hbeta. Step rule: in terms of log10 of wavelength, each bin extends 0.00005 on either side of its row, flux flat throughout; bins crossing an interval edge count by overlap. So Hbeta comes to 1.76 angstrom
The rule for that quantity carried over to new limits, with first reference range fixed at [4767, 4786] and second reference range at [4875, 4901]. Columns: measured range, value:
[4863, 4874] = 0.94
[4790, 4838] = -0.92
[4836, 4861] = 0.82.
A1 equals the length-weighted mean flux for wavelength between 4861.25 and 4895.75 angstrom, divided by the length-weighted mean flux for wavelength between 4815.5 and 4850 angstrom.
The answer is 0.93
